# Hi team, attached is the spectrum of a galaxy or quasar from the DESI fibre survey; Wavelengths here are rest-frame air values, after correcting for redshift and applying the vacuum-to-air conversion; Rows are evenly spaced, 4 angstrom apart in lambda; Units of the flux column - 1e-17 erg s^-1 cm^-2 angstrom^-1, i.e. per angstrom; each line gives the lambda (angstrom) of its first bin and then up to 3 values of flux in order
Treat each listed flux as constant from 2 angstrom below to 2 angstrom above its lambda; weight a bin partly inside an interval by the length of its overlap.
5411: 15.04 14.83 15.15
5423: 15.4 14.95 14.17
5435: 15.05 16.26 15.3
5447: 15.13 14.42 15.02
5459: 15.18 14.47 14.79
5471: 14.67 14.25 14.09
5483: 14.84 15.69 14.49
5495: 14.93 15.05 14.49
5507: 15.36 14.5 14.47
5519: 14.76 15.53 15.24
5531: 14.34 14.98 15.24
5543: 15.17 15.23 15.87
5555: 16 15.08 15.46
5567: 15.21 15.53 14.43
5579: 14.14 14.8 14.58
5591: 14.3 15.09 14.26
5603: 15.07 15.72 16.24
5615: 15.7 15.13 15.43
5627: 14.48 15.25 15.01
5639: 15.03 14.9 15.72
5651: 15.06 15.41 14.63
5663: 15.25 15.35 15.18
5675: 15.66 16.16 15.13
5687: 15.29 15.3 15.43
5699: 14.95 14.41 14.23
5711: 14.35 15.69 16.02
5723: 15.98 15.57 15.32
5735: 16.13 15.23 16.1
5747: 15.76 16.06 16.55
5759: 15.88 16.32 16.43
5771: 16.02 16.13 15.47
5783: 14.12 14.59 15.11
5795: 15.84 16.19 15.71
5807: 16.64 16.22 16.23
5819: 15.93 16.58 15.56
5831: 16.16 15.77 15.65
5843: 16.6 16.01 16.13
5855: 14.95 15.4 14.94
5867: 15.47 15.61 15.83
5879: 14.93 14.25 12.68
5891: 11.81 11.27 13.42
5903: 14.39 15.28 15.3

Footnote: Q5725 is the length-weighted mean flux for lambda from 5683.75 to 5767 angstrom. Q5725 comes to 15.5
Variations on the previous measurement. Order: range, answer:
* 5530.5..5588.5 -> 15.1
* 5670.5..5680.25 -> 15.7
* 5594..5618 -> 15.3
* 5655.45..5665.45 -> 15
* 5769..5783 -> 15.6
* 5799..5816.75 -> 16.2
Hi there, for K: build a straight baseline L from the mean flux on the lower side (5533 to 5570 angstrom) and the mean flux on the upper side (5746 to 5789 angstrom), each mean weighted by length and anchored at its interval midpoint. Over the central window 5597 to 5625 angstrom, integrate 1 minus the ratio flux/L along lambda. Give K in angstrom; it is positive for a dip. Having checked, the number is 0.20 angstrom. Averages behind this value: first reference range 15.4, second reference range 15.8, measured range 15.4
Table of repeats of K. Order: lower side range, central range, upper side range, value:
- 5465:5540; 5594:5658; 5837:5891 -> -1.2 angstrom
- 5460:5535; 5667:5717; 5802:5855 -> 1.2 angstrom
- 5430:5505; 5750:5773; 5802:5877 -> -0.8 angstrom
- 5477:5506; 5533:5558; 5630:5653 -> -0.8 angstrom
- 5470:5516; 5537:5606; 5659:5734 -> -0.4 angstrom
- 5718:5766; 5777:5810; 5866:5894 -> -0.4 angstrom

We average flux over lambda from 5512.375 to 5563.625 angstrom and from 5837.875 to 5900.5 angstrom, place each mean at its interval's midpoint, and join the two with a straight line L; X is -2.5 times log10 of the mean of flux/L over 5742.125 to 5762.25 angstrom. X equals -0.09 mag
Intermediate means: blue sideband 15.2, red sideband 14.7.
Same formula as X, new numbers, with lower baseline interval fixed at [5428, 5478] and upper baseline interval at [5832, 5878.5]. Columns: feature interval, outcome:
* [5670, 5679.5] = -0.023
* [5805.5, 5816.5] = -0.054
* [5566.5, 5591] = 0.029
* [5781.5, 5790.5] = 0.074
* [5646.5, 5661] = 0.008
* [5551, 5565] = -0.034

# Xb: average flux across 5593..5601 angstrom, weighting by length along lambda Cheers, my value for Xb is 14.7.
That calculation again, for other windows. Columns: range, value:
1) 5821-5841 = 15.9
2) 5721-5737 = 15.8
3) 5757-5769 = 16.2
